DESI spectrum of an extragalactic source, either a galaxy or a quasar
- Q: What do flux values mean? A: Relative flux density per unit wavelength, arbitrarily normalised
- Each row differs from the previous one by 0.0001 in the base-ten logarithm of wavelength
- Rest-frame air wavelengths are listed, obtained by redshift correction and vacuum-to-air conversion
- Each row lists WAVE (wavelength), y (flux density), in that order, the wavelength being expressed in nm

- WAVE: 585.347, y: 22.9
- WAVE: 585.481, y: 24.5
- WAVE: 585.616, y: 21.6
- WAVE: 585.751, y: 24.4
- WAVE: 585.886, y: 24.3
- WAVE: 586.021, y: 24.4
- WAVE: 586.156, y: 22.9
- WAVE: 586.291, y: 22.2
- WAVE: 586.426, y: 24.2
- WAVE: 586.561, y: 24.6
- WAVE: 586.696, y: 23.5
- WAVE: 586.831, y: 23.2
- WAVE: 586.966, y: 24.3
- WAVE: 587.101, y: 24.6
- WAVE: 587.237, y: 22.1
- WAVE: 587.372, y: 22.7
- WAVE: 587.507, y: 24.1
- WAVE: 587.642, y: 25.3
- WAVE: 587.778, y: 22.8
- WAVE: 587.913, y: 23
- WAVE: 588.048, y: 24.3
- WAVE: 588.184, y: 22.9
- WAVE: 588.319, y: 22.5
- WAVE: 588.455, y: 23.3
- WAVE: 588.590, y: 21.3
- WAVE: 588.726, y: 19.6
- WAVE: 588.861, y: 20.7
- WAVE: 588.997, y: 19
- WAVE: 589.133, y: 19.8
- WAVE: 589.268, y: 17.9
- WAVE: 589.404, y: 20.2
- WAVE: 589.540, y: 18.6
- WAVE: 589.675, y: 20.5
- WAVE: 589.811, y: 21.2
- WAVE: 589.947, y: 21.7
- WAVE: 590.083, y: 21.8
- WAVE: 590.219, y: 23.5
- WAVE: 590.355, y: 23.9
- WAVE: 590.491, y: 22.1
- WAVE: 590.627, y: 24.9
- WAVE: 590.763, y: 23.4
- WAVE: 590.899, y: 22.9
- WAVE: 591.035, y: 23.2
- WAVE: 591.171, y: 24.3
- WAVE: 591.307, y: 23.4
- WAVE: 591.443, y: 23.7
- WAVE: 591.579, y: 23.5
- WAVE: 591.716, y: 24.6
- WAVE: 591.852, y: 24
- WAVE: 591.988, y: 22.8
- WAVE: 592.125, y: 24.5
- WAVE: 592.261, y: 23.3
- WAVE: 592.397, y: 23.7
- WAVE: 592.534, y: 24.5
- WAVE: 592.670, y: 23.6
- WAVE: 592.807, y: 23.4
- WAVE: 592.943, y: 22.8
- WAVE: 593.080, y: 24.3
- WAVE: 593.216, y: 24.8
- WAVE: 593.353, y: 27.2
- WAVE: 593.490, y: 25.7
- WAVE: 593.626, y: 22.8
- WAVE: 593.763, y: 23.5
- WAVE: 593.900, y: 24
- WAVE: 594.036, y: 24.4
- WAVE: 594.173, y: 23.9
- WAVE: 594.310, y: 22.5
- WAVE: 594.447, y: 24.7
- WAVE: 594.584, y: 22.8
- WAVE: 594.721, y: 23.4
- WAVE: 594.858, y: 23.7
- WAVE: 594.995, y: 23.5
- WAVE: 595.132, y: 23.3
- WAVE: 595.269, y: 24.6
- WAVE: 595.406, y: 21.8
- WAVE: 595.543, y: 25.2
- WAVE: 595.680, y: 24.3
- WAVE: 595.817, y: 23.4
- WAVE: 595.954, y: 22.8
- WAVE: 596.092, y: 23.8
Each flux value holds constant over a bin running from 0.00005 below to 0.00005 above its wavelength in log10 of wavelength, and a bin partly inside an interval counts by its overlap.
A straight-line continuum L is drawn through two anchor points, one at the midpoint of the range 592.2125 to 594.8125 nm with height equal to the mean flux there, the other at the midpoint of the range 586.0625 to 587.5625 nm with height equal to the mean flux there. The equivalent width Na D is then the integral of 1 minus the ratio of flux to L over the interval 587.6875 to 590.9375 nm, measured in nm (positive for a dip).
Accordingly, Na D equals 0.26 nm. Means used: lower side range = 23.5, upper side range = 24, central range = 21.8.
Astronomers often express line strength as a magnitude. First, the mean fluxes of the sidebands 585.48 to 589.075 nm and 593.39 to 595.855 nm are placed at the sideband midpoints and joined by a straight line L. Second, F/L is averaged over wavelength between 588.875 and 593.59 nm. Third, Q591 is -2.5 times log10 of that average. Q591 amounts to 0.03 mag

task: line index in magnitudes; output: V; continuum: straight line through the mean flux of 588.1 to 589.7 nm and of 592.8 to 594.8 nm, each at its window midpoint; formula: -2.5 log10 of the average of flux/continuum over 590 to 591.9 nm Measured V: -0.07 mag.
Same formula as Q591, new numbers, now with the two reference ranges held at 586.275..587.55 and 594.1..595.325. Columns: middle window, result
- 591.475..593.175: -0.008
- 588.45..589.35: 0.178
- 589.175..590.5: 0.123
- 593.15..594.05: -0.048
